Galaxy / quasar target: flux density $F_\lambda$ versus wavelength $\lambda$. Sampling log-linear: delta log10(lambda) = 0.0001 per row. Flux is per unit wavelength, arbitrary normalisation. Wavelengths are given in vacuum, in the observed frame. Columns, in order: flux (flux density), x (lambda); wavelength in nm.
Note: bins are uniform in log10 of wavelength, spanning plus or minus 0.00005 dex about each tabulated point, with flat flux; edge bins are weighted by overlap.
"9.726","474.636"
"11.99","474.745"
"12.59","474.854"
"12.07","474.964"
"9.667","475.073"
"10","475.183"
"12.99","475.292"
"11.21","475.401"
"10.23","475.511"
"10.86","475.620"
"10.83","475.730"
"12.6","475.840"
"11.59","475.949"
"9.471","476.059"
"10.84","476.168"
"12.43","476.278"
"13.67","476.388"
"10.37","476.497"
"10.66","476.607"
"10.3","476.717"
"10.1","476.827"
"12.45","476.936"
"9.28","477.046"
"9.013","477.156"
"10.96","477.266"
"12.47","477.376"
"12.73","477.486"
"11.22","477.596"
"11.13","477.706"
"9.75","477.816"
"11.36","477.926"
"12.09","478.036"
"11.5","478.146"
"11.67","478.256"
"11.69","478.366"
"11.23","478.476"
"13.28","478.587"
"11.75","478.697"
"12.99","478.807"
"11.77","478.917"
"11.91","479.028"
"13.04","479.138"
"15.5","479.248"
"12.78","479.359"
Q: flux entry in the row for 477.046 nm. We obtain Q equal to 9.28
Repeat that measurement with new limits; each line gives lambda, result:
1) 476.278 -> 12.43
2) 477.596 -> 11.22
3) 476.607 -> 10.66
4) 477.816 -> 9.75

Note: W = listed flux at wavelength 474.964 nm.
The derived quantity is 12.07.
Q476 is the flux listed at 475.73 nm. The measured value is 10.83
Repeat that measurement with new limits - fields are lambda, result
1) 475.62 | 10.86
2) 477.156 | 9.013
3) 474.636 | 9.726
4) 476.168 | 10.84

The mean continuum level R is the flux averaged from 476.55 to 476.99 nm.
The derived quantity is 10.9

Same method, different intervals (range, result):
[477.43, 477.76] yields 11.7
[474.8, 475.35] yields 11.5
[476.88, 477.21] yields 10.3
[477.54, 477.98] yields 10.9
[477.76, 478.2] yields 11.2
